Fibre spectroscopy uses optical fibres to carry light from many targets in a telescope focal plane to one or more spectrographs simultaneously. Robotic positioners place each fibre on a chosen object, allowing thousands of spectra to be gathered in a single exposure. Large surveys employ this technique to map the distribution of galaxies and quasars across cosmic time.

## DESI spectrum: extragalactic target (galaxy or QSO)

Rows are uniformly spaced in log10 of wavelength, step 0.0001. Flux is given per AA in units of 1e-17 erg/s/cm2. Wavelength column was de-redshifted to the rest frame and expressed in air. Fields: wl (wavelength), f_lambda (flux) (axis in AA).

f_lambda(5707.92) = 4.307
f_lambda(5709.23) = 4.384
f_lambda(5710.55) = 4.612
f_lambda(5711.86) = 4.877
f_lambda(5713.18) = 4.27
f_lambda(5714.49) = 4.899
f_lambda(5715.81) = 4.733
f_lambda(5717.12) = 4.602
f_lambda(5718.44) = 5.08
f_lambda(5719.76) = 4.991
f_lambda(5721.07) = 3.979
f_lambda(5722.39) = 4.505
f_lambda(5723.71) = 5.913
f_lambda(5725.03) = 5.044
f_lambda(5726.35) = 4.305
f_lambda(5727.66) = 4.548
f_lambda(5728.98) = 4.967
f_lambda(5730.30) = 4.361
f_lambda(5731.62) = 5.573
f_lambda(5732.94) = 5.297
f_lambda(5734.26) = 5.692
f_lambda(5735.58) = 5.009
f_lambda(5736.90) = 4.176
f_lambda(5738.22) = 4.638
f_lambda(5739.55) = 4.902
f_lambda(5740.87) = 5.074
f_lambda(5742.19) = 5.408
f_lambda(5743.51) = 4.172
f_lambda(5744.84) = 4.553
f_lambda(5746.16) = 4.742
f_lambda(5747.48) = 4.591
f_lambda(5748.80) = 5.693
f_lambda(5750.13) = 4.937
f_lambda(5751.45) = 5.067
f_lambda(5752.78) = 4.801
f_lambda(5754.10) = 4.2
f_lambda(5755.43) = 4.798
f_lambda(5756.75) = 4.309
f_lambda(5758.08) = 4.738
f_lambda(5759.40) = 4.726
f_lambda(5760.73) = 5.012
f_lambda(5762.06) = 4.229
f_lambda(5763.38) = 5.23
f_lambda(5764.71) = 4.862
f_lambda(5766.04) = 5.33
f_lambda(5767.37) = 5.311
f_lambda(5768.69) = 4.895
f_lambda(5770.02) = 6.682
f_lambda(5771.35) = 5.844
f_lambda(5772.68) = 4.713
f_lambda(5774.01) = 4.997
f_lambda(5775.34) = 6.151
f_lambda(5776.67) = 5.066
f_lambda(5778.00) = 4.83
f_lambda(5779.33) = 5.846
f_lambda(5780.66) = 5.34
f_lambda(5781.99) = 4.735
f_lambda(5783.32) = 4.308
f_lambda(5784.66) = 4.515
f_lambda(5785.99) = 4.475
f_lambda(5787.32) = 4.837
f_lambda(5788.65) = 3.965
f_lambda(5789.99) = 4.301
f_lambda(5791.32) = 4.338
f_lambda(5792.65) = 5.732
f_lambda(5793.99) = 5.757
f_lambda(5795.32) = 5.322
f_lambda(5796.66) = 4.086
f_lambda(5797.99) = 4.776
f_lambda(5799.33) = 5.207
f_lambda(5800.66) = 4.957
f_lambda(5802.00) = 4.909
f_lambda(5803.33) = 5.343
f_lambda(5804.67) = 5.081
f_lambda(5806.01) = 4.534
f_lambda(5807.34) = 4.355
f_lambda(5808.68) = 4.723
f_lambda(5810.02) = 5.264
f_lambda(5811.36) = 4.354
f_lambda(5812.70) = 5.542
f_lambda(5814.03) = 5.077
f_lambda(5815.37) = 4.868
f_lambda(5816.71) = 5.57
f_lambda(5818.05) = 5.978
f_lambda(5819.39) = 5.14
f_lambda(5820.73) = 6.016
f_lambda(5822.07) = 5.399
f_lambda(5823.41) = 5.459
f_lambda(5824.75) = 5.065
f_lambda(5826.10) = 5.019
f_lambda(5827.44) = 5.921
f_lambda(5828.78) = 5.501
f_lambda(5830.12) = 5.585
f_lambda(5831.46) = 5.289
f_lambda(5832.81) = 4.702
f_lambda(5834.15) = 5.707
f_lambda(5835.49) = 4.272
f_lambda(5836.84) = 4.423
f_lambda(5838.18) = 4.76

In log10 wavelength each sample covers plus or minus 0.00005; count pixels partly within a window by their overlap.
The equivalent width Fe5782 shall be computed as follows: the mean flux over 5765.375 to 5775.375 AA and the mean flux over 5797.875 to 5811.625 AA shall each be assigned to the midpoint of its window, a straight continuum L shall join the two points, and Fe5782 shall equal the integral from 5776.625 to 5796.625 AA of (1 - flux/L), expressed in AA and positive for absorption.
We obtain 1.2 AA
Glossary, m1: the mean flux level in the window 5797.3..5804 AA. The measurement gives 5.04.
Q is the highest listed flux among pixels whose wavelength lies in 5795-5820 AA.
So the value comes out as 5.978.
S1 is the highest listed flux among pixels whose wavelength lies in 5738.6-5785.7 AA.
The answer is 6.682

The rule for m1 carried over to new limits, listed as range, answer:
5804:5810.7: 4.79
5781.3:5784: 4.52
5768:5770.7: 5.79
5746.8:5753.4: 5.02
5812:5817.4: 5.27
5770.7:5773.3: 5.28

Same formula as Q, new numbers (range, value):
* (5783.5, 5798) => 5.757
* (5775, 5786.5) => 6.151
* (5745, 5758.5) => 5.693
